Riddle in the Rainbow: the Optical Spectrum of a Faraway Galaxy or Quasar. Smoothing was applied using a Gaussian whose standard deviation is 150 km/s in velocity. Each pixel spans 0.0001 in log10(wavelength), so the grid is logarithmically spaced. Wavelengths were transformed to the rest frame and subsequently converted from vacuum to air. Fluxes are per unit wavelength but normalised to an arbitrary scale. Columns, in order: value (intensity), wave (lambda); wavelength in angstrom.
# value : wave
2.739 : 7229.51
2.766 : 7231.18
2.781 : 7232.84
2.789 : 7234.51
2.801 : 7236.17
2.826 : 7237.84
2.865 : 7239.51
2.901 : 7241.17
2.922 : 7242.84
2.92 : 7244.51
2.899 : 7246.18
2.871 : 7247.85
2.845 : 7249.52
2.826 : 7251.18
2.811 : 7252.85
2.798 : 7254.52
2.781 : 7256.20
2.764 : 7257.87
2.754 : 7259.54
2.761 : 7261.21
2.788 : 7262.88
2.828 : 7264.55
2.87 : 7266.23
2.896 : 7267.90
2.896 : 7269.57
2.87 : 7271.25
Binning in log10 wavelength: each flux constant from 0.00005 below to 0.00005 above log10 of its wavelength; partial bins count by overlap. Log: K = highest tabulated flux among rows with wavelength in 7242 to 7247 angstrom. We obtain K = 2.922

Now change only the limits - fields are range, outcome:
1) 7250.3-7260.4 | 2.826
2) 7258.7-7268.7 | 2.896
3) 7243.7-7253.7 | 2.92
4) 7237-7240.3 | 2.865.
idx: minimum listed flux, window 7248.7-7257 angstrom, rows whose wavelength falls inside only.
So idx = 2.781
